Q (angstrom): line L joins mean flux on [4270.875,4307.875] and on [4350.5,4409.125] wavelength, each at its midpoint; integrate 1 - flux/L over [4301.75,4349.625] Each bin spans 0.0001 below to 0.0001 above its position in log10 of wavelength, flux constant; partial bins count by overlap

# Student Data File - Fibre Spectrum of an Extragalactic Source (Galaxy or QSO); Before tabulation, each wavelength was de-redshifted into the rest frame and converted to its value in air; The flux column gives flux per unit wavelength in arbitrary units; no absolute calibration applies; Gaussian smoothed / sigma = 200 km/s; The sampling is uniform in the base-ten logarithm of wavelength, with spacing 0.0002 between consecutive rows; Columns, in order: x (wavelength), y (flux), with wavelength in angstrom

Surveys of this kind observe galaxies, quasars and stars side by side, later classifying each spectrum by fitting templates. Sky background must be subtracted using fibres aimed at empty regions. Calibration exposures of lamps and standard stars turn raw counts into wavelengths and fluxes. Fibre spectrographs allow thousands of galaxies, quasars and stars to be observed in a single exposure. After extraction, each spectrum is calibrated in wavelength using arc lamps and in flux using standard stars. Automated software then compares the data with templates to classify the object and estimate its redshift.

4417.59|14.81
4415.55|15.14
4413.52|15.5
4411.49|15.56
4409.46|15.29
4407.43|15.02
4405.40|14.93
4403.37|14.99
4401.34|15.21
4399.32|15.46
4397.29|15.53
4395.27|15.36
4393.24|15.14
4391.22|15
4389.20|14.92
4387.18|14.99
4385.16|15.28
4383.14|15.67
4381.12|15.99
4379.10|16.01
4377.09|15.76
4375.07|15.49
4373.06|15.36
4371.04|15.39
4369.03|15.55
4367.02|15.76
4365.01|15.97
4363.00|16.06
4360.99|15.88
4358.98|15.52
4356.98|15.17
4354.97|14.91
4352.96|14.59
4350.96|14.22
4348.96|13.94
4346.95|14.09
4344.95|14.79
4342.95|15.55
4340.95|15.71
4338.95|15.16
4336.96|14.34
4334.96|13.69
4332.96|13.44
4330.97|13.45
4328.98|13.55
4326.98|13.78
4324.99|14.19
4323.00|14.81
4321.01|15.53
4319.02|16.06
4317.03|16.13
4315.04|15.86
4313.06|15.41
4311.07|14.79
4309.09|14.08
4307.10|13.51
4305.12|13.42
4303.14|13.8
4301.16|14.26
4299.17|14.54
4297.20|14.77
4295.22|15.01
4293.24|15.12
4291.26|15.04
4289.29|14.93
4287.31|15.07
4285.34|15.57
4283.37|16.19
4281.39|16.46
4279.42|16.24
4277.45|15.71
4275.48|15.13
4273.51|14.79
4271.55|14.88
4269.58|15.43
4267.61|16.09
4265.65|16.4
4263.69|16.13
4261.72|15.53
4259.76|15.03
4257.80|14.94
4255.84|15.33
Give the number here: 1.9 angstrom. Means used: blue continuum 15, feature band 14.5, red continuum 15.4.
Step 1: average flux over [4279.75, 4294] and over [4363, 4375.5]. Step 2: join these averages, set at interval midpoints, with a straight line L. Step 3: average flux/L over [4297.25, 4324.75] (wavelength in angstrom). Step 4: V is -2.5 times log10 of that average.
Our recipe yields 0.06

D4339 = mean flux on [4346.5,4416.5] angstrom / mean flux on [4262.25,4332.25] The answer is 1.0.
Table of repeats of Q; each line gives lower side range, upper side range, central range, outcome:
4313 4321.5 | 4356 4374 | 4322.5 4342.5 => 2.0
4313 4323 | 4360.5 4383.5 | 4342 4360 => 1.1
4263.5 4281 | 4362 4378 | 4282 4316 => 1.9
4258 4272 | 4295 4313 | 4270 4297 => -0.7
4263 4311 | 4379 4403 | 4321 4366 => 1.6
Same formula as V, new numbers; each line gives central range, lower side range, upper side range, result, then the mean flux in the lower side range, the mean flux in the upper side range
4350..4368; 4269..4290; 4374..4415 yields 0.004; 15.5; 15.4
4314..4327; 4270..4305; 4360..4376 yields 0.002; 15.1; 15.7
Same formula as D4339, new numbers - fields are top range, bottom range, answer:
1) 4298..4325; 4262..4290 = 0.94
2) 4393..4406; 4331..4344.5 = 1.05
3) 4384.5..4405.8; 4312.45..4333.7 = 1.03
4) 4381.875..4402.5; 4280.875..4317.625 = 1.02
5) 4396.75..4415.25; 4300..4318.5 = 1.04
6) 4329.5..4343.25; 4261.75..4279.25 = 0.92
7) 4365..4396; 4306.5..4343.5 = 1.05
